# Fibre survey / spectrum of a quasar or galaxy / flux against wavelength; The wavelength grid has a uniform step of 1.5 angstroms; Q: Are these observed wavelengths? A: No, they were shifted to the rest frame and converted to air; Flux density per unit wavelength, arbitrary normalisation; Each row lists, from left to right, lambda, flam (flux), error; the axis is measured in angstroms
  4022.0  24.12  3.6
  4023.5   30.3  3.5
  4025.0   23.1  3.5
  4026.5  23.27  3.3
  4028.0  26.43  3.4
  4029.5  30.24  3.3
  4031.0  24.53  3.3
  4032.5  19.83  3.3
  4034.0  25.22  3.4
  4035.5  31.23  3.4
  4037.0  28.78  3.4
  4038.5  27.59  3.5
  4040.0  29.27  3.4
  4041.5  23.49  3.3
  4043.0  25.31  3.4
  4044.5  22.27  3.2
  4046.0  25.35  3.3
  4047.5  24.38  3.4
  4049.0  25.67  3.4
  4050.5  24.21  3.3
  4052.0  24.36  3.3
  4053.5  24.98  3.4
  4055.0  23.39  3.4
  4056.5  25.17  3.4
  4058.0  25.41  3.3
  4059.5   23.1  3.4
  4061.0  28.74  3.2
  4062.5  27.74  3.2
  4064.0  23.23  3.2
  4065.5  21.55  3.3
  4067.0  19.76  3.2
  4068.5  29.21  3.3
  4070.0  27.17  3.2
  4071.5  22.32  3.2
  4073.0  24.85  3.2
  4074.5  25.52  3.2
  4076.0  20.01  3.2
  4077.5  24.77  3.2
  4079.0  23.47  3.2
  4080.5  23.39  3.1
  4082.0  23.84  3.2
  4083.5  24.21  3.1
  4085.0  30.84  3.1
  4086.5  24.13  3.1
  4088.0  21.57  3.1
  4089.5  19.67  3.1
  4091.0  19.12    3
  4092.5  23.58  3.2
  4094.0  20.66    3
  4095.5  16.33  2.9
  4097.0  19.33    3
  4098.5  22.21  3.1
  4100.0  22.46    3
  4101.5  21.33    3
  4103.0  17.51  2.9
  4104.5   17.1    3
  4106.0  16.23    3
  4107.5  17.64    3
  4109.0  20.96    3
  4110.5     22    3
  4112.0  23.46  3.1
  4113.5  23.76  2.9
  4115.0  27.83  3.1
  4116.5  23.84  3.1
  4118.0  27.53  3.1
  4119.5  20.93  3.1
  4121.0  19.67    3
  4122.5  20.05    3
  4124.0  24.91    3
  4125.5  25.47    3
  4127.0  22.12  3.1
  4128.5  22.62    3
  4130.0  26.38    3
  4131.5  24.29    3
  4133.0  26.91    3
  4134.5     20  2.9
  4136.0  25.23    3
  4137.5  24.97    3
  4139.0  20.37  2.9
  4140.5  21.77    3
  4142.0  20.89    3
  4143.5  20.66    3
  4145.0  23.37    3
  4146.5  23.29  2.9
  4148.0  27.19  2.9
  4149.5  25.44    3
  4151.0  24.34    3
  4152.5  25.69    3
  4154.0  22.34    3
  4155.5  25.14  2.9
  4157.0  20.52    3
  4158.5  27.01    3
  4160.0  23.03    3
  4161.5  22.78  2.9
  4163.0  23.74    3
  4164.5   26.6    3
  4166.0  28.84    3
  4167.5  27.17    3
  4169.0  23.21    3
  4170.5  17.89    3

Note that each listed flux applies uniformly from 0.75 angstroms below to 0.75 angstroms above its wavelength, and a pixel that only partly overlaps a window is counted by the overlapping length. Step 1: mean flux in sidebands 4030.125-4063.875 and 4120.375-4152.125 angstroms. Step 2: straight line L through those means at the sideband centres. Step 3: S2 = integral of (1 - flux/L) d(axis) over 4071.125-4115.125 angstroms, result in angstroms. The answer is 4.44 angstroms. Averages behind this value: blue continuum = 25.4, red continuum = 23.4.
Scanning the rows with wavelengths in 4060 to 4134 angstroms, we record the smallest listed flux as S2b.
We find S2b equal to 16.23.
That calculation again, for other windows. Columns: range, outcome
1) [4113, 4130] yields 19.67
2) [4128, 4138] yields 20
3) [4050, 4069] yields 19.76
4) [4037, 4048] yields 22.27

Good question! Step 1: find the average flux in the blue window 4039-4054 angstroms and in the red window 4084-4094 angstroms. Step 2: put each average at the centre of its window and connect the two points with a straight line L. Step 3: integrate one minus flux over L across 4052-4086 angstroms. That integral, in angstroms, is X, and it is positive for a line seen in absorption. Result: -1.1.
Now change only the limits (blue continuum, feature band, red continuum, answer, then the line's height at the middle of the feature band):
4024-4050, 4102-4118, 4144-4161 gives 2.2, 24.8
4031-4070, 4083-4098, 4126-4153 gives 1.6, 24.5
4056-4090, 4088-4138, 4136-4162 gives 4.0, 23.9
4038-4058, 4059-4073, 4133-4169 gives 0.0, 24.8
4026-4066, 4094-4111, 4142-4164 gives 3.6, 24.6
